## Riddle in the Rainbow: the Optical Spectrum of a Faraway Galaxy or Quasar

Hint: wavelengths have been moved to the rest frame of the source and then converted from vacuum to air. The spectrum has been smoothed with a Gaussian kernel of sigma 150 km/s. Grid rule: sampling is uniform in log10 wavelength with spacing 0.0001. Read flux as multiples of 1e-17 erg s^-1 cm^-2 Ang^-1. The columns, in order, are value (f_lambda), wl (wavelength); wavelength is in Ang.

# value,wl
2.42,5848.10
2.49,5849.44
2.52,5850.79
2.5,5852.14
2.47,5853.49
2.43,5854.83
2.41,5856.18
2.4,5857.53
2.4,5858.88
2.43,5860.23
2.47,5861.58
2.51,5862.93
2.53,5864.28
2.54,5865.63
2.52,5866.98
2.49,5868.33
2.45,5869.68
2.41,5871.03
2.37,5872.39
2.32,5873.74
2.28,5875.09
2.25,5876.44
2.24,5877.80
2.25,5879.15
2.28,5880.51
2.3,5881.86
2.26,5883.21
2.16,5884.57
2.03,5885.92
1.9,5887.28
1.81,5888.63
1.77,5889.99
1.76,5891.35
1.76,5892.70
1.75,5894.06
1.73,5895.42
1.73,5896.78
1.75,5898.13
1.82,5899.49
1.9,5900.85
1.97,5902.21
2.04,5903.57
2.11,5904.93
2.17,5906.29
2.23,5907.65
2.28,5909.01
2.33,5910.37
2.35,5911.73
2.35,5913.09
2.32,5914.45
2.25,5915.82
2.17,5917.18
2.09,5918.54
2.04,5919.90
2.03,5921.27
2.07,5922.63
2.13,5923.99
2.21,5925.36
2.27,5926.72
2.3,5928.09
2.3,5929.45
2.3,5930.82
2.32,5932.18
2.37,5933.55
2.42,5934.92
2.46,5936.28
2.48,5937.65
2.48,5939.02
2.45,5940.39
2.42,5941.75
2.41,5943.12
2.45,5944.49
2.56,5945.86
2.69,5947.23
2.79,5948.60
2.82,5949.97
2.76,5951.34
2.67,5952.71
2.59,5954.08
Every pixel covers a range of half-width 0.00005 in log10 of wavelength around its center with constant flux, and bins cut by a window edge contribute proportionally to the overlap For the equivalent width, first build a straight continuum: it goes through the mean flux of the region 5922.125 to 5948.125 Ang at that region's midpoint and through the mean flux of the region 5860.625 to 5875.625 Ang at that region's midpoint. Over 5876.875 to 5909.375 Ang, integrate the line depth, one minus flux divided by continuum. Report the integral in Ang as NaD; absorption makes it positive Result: 5.7 Ang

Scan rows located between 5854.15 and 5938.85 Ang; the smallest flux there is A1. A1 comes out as 1.73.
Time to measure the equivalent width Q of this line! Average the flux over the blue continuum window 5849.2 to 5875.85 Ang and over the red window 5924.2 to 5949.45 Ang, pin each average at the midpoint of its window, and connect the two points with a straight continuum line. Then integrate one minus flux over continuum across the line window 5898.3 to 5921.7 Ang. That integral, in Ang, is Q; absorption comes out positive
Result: 2.83 Ang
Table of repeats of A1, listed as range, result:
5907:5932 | 2.03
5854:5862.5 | 2.4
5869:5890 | 1.77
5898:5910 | 1.75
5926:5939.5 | 2.27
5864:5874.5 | 2.32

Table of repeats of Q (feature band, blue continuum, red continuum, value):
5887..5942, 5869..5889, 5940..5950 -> 6.41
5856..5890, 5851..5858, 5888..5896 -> -3.22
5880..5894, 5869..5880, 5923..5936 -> 1.97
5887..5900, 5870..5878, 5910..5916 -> 3.07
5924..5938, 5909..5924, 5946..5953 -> 0.62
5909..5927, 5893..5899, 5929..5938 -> -0.81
